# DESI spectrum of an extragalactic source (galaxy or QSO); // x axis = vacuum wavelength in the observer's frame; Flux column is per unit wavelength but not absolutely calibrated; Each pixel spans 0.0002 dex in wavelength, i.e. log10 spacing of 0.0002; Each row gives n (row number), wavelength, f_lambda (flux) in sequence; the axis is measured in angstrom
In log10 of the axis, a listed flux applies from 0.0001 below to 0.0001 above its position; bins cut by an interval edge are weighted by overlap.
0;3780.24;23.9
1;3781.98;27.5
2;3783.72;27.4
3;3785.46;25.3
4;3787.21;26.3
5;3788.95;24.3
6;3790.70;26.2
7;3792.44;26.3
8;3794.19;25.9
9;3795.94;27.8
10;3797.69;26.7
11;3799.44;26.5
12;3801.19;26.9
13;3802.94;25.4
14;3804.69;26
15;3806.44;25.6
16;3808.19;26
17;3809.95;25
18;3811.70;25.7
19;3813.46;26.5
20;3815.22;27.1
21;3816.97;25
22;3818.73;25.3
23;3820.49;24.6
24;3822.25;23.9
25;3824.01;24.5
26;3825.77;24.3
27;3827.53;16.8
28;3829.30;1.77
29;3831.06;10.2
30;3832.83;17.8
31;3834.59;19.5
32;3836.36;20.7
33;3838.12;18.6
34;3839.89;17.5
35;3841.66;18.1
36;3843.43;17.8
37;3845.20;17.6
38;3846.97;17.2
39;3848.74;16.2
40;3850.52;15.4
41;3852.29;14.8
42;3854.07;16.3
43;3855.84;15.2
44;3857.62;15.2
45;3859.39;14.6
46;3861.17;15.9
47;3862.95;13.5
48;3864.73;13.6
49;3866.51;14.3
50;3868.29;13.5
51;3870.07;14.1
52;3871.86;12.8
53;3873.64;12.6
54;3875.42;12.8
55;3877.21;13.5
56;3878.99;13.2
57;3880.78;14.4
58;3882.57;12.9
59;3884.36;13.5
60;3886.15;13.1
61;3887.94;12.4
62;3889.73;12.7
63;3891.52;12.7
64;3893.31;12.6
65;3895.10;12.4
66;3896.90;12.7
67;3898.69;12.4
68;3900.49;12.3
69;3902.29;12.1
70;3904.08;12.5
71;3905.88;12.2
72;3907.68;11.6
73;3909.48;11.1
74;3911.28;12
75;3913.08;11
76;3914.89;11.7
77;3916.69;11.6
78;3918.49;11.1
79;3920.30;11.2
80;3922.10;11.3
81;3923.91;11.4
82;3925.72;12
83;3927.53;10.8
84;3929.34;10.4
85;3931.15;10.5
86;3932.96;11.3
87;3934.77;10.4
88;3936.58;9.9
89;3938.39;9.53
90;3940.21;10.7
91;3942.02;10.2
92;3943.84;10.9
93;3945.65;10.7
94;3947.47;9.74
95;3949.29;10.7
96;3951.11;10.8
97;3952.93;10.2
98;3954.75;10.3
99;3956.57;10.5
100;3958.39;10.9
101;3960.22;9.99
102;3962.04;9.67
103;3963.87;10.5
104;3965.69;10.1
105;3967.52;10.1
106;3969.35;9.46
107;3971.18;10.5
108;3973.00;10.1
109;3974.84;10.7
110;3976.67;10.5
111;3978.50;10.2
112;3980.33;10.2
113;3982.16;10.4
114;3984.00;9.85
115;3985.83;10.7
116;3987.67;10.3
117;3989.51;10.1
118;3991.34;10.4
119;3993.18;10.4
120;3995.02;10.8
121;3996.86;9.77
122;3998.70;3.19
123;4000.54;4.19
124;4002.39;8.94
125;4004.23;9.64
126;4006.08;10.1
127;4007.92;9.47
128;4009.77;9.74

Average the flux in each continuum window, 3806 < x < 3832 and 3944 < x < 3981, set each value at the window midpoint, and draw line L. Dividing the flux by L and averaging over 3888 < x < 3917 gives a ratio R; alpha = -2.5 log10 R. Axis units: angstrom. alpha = 0.25 mag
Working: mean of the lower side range 22.1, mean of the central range 12.1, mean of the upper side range 10.3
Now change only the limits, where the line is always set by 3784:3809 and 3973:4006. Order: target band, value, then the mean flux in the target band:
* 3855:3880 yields 0.39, 13.9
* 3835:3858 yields 0.27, 17.1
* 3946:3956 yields 0.23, 10.4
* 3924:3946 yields 0.31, 10.6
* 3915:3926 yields 0.33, 11.4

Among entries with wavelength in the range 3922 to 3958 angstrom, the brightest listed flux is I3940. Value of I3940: 12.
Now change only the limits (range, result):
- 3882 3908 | 13.5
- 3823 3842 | 24.5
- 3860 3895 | 15.9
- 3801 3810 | 26.9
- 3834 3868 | 20.7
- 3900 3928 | 12.5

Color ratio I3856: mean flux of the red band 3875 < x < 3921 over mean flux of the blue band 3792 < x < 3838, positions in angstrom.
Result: 0.54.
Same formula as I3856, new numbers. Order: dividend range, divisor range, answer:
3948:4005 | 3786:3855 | 0.45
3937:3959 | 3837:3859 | 0.63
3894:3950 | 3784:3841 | 0.49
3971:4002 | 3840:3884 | 0.64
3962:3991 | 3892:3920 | 0.86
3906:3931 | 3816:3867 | 0.65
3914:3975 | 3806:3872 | 0.57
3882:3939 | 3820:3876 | 0.72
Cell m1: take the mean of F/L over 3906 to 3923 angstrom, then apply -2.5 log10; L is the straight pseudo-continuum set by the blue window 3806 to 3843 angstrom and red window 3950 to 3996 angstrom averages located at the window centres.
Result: 0.26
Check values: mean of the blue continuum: 21.1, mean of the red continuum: 10.3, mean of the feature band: 11.4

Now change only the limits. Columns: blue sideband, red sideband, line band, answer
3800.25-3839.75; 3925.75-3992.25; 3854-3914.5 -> 0.26 mag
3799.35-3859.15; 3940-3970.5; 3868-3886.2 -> 0.23 mag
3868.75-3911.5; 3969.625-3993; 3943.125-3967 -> 0.06 mag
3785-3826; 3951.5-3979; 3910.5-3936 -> 0.27 mag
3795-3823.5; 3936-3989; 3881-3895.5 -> 0.35 mag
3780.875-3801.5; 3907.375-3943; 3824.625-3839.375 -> 0.30 mag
